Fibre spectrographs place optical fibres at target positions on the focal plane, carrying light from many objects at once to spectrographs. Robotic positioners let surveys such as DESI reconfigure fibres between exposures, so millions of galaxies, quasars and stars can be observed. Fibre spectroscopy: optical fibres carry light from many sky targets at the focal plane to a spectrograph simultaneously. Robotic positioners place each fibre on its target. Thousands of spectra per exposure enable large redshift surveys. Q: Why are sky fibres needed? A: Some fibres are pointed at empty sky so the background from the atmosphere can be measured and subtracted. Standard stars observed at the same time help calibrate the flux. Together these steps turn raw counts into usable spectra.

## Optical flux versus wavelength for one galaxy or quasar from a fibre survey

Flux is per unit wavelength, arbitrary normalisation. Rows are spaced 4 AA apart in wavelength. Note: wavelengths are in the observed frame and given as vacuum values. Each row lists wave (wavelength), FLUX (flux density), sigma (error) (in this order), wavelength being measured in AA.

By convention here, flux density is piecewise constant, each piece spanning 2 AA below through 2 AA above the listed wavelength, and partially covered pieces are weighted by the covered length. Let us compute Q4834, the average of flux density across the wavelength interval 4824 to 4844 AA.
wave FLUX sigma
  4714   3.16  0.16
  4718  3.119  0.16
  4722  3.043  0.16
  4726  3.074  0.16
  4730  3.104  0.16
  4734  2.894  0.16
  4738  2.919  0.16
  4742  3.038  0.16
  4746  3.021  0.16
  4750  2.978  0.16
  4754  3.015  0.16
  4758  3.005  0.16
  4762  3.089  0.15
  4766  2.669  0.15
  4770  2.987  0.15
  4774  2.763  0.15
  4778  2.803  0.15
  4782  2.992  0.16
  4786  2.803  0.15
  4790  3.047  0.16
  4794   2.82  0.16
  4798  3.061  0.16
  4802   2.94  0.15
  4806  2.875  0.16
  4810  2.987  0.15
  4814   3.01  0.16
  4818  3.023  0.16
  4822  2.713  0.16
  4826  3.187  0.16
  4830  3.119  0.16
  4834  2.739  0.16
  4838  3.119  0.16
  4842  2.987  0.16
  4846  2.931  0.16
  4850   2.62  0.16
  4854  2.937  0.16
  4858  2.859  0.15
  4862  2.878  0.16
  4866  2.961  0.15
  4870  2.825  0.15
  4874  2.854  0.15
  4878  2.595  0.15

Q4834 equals 3.03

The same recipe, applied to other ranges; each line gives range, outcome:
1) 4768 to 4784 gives 2.89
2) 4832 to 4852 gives 2.88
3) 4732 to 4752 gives 2.97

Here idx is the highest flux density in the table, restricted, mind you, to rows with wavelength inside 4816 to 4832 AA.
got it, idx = 3.187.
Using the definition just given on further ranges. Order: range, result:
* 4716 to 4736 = 3.119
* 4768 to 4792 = 3.047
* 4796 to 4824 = 3.061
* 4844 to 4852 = 2.931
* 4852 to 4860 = 2.937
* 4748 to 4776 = 3.089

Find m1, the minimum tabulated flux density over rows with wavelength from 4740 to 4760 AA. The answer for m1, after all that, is 2.978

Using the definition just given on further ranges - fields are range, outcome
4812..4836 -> 2.713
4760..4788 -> 2.669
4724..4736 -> 2.894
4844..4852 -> 2.62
